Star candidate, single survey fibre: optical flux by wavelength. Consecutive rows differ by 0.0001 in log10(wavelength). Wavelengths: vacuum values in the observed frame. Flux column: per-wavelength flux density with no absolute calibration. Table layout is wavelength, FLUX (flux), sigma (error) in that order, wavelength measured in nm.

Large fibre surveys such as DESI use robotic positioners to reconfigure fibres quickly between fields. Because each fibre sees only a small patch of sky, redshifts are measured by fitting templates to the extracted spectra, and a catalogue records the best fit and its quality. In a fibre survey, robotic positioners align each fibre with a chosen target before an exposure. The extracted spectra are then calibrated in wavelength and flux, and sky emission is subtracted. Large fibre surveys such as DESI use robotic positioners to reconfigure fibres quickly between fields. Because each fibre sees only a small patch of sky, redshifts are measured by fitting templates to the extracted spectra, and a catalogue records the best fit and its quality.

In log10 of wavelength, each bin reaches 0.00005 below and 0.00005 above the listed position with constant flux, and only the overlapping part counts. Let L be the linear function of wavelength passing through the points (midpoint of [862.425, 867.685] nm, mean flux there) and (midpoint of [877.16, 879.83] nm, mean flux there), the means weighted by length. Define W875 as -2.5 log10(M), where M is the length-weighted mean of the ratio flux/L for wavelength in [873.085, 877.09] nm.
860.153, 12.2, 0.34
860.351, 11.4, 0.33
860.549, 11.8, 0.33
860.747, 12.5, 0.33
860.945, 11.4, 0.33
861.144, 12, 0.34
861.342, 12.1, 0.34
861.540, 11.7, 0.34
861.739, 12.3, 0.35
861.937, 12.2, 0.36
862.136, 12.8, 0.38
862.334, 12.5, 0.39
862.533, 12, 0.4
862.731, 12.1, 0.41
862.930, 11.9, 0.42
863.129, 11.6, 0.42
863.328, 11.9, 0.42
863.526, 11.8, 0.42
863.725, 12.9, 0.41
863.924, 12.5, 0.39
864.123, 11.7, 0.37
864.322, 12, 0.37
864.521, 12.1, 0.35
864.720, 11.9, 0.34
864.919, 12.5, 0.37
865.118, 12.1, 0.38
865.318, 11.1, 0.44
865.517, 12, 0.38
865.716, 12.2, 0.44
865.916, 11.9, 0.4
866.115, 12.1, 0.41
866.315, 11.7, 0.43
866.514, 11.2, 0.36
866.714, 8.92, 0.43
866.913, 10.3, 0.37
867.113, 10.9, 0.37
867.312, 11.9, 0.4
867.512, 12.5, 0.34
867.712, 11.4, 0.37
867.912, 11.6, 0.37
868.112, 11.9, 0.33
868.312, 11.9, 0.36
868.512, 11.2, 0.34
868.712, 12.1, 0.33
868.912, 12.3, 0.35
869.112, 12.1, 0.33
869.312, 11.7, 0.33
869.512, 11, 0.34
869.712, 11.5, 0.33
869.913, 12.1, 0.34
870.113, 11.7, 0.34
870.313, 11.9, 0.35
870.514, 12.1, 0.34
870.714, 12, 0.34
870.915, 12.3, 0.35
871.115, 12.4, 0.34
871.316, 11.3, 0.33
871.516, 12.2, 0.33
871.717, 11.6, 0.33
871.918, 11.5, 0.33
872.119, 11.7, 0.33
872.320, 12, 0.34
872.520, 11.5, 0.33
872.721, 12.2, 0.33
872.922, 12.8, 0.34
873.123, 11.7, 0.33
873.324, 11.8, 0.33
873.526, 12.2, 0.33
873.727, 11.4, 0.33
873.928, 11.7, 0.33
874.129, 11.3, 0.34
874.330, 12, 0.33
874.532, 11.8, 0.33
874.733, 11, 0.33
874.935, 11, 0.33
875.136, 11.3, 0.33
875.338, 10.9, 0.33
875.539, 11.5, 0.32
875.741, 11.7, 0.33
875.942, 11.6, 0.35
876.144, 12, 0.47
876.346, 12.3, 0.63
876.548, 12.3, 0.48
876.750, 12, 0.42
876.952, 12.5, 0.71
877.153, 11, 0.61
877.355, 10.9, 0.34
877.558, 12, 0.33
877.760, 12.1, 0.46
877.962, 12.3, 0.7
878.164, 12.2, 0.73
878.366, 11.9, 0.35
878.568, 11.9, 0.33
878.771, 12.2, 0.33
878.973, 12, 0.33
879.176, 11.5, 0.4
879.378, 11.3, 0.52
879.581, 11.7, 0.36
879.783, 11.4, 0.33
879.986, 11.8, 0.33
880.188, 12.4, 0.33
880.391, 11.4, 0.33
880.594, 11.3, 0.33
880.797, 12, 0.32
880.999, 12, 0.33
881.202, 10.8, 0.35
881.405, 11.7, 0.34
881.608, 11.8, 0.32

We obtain 0.01 mag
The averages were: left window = 11.8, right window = 11.8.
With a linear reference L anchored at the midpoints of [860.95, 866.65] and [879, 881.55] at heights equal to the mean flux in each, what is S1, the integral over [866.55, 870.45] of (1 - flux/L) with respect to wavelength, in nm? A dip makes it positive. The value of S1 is 0.120 nm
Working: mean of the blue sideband 12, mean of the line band 11.5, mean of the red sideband 11.6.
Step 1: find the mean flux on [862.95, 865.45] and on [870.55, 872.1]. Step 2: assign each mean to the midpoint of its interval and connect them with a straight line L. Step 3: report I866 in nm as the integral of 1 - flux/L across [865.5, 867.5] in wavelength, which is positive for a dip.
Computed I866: 0.106 nm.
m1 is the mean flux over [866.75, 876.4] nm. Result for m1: 11.7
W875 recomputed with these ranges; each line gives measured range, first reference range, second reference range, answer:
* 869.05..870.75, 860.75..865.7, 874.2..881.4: 0.01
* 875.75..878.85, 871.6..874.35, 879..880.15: -0.02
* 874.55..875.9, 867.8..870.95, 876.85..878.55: 0.05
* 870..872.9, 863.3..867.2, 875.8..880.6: -0.01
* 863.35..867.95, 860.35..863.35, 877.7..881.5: 0.02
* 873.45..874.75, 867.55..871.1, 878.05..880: 0.01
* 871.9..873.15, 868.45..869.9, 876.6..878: -0.02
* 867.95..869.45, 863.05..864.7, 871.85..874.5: 0.01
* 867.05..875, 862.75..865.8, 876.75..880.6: 0.01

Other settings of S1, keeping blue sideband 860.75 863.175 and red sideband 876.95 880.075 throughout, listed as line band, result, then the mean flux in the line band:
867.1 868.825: 0.030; 11.8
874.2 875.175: 0.034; 11.4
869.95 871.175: -0.014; 12.1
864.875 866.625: 0.026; 11.8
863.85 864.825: 0.000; 12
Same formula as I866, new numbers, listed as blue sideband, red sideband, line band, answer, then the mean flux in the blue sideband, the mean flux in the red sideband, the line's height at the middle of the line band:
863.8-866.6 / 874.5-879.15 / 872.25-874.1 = -0.01 nm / 11.9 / 11.8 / 11.8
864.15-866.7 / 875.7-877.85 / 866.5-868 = 0.09 nm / 11.8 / 11.9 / 11.8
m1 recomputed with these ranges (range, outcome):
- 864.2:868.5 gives 11.6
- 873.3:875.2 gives 11.5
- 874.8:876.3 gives 11.4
